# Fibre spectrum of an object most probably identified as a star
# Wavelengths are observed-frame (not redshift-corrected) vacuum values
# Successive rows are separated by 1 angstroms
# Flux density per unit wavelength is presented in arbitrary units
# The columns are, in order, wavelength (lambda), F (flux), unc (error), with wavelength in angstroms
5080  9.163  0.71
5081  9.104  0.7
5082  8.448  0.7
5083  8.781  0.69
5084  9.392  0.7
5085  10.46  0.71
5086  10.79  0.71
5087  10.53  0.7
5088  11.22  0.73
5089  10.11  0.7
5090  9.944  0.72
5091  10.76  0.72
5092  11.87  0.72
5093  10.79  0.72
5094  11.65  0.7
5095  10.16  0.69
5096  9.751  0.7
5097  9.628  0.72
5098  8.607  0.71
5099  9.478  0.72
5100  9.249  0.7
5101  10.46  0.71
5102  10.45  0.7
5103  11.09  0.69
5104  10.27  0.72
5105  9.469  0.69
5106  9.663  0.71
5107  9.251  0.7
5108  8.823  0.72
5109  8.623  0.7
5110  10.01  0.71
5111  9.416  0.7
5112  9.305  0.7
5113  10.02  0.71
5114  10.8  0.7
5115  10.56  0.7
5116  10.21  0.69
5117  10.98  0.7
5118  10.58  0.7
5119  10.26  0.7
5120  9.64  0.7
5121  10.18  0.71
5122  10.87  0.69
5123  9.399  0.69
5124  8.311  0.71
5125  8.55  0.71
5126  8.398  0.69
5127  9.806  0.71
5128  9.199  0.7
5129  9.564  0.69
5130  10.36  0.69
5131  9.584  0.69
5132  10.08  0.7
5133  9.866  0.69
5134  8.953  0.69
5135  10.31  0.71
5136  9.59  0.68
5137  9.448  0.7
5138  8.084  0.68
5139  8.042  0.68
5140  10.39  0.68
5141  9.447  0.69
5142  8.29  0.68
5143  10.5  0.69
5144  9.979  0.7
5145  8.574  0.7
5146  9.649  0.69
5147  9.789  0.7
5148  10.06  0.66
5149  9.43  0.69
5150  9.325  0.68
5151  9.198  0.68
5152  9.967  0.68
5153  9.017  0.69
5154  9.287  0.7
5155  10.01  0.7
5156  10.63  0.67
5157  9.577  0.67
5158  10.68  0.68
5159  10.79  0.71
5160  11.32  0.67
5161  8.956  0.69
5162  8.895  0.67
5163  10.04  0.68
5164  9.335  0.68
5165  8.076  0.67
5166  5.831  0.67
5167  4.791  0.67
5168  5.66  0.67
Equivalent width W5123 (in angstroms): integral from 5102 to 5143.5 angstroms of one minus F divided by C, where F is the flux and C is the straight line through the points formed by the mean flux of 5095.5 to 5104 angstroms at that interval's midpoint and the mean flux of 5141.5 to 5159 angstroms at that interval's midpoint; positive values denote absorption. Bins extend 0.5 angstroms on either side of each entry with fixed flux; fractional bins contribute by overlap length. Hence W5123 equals 0.5 angstroms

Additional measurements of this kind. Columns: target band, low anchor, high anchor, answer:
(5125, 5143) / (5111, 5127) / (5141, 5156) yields 0.6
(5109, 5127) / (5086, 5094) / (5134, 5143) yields 0.2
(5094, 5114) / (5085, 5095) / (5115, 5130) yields 1.2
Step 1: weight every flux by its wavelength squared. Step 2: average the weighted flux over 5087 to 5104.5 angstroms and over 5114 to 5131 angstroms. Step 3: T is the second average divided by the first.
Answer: 1.0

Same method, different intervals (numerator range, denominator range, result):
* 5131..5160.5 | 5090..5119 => 0.98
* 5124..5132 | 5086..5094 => 0.88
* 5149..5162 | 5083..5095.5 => 0.96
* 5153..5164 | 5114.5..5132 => 1.03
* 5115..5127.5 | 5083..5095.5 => 0.94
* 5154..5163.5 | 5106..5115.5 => 1.06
